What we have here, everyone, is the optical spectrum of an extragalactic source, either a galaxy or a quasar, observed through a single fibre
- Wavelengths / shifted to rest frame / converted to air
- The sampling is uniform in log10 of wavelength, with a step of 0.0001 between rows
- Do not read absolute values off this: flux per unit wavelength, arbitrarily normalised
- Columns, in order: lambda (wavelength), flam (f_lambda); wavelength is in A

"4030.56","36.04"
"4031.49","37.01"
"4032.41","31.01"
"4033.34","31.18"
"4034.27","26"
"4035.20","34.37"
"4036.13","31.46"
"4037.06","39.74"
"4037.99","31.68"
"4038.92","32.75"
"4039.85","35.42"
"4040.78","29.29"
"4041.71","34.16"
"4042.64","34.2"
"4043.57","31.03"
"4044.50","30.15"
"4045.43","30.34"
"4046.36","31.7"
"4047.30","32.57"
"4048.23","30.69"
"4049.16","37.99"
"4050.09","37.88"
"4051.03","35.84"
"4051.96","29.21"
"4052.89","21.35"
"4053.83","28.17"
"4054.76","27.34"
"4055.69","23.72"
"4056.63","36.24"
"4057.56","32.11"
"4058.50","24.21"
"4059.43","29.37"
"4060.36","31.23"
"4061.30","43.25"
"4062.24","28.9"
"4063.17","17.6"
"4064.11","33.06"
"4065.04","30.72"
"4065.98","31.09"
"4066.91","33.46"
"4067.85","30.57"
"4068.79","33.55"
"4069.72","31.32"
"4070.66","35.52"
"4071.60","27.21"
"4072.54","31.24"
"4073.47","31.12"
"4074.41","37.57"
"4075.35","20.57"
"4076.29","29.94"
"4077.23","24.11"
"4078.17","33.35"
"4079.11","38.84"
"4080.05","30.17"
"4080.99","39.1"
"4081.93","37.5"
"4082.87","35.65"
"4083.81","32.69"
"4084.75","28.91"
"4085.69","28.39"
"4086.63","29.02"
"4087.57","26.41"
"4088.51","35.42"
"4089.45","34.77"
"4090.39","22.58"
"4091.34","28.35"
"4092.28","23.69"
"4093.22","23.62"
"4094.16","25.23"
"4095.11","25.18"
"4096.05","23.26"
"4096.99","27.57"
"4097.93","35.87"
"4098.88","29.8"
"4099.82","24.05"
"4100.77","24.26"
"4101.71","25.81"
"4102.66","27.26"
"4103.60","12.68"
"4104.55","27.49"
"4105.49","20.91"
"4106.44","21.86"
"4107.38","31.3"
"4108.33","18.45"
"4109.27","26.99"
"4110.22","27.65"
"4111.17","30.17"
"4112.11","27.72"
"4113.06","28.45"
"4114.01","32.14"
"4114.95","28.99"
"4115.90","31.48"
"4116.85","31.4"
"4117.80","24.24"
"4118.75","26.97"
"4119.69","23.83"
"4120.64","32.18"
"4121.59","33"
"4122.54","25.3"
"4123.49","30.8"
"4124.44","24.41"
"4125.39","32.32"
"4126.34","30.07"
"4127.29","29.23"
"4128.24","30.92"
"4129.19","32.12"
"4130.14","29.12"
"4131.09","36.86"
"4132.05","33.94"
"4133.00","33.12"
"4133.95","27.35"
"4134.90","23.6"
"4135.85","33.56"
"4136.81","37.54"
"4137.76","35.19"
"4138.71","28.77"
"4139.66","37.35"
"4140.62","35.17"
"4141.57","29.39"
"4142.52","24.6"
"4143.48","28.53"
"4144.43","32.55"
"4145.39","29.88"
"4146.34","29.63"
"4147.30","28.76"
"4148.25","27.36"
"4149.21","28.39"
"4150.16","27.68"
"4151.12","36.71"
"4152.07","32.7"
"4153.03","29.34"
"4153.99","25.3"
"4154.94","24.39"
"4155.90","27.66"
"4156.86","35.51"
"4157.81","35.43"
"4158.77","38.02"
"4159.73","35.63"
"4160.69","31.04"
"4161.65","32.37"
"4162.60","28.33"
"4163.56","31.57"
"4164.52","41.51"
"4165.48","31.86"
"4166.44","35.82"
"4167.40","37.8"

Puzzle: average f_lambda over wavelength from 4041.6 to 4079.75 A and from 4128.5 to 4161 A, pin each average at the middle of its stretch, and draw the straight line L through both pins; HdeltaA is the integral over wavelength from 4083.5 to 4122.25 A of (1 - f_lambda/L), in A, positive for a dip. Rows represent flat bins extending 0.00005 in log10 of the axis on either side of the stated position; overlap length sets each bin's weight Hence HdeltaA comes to 4.77 A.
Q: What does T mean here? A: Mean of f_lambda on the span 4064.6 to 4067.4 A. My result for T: 31.7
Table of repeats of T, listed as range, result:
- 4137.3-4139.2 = 32.1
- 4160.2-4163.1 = 30.6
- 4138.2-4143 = 31.1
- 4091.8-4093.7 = 23.8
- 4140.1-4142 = 32.4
